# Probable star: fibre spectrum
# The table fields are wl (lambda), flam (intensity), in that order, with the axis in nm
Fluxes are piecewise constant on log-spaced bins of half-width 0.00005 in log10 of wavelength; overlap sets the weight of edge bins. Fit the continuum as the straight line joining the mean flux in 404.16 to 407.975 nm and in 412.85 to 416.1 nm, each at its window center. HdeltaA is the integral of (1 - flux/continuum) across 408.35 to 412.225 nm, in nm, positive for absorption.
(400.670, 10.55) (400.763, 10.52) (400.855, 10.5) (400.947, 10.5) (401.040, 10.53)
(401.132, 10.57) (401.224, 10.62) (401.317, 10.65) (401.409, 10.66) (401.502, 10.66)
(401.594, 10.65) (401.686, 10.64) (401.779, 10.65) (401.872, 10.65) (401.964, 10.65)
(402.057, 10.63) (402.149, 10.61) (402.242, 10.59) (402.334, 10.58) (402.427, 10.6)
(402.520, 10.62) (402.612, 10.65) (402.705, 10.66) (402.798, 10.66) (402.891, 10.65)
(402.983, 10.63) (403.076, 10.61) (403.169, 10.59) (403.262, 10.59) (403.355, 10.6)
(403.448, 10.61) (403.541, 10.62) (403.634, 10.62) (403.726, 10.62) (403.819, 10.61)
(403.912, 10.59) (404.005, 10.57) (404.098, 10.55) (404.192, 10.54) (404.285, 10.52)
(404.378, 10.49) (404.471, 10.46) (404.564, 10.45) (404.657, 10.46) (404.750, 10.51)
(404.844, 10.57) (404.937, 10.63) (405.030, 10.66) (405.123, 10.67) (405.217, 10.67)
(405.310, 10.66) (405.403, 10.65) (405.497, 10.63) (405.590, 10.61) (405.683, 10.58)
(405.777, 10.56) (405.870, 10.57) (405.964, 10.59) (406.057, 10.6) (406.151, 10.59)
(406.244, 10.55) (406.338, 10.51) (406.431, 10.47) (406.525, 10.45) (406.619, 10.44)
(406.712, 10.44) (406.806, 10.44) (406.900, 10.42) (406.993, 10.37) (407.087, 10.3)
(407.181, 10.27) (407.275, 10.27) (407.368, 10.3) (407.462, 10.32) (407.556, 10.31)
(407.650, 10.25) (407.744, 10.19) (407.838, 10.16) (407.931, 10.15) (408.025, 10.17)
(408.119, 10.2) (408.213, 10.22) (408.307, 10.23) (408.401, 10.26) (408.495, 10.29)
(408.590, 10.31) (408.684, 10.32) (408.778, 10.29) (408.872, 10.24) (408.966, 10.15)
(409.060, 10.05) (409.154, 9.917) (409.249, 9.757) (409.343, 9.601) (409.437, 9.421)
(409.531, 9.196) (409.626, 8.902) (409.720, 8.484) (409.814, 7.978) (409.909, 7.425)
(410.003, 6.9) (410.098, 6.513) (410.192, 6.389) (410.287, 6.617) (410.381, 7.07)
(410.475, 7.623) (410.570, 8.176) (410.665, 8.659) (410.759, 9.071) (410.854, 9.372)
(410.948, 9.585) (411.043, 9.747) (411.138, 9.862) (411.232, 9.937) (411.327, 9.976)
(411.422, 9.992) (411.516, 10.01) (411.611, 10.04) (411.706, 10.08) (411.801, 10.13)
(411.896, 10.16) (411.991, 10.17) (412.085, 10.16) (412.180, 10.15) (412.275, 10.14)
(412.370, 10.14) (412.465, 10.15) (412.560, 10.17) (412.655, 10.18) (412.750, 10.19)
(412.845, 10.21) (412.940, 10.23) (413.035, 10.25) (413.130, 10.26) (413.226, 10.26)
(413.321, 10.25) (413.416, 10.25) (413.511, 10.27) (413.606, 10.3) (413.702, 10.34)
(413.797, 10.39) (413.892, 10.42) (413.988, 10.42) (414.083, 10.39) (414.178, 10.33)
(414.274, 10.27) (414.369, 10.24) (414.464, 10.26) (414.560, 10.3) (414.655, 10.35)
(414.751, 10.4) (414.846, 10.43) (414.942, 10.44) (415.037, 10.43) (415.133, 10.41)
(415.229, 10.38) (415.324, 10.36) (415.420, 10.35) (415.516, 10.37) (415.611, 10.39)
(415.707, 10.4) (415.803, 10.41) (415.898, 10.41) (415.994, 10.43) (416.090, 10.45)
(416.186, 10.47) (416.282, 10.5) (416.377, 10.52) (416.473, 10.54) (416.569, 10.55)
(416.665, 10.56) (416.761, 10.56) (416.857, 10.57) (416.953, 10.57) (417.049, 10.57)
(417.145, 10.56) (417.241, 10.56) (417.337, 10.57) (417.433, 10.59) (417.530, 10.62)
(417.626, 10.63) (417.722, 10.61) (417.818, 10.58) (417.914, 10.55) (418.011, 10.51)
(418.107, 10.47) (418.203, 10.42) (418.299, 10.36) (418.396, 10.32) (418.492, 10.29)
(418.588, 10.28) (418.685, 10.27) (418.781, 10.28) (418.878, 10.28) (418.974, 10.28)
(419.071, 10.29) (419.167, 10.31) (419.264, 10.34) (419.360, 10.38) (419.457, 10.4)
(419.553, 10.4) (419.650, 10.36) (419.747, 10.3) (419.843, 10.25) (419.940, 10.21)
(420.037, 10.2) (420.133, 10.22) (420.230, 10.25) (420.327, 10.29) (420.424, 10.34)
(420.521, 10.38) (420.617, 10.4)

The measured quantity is 0.43 nm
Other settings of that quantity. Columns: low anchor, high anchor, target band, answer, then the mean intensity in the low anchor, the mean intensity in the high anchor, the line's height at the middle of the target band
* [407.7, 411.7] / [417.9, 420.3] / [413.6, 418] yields -0.22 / 9.28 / 10.3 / 9.96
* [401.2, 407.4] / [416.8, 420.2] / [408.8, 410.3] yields 0.26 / 10.6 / 10.4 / 10.5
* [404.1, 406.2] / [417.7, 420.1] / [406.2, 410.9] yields 0.45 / 10.6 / 10.4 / 10.5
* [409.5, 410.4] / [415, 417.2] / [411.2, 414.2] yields -0.47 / 7.53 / 10.5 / 8.84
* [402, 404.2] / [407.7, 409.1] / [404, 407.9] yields -0.03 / 10.6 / 10.2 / 10.4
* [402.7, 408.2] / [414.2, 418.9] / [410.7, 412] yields 0.08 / 10.5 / 10.4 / 10.5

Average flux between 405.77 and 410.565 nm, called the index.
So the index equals 9.66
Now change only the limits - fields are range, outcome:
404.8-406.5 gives 10.6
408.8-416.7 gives 9.81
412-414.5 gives 10.3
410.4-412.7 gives 9.7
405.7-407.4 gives 10.5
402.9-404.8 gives 10.6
